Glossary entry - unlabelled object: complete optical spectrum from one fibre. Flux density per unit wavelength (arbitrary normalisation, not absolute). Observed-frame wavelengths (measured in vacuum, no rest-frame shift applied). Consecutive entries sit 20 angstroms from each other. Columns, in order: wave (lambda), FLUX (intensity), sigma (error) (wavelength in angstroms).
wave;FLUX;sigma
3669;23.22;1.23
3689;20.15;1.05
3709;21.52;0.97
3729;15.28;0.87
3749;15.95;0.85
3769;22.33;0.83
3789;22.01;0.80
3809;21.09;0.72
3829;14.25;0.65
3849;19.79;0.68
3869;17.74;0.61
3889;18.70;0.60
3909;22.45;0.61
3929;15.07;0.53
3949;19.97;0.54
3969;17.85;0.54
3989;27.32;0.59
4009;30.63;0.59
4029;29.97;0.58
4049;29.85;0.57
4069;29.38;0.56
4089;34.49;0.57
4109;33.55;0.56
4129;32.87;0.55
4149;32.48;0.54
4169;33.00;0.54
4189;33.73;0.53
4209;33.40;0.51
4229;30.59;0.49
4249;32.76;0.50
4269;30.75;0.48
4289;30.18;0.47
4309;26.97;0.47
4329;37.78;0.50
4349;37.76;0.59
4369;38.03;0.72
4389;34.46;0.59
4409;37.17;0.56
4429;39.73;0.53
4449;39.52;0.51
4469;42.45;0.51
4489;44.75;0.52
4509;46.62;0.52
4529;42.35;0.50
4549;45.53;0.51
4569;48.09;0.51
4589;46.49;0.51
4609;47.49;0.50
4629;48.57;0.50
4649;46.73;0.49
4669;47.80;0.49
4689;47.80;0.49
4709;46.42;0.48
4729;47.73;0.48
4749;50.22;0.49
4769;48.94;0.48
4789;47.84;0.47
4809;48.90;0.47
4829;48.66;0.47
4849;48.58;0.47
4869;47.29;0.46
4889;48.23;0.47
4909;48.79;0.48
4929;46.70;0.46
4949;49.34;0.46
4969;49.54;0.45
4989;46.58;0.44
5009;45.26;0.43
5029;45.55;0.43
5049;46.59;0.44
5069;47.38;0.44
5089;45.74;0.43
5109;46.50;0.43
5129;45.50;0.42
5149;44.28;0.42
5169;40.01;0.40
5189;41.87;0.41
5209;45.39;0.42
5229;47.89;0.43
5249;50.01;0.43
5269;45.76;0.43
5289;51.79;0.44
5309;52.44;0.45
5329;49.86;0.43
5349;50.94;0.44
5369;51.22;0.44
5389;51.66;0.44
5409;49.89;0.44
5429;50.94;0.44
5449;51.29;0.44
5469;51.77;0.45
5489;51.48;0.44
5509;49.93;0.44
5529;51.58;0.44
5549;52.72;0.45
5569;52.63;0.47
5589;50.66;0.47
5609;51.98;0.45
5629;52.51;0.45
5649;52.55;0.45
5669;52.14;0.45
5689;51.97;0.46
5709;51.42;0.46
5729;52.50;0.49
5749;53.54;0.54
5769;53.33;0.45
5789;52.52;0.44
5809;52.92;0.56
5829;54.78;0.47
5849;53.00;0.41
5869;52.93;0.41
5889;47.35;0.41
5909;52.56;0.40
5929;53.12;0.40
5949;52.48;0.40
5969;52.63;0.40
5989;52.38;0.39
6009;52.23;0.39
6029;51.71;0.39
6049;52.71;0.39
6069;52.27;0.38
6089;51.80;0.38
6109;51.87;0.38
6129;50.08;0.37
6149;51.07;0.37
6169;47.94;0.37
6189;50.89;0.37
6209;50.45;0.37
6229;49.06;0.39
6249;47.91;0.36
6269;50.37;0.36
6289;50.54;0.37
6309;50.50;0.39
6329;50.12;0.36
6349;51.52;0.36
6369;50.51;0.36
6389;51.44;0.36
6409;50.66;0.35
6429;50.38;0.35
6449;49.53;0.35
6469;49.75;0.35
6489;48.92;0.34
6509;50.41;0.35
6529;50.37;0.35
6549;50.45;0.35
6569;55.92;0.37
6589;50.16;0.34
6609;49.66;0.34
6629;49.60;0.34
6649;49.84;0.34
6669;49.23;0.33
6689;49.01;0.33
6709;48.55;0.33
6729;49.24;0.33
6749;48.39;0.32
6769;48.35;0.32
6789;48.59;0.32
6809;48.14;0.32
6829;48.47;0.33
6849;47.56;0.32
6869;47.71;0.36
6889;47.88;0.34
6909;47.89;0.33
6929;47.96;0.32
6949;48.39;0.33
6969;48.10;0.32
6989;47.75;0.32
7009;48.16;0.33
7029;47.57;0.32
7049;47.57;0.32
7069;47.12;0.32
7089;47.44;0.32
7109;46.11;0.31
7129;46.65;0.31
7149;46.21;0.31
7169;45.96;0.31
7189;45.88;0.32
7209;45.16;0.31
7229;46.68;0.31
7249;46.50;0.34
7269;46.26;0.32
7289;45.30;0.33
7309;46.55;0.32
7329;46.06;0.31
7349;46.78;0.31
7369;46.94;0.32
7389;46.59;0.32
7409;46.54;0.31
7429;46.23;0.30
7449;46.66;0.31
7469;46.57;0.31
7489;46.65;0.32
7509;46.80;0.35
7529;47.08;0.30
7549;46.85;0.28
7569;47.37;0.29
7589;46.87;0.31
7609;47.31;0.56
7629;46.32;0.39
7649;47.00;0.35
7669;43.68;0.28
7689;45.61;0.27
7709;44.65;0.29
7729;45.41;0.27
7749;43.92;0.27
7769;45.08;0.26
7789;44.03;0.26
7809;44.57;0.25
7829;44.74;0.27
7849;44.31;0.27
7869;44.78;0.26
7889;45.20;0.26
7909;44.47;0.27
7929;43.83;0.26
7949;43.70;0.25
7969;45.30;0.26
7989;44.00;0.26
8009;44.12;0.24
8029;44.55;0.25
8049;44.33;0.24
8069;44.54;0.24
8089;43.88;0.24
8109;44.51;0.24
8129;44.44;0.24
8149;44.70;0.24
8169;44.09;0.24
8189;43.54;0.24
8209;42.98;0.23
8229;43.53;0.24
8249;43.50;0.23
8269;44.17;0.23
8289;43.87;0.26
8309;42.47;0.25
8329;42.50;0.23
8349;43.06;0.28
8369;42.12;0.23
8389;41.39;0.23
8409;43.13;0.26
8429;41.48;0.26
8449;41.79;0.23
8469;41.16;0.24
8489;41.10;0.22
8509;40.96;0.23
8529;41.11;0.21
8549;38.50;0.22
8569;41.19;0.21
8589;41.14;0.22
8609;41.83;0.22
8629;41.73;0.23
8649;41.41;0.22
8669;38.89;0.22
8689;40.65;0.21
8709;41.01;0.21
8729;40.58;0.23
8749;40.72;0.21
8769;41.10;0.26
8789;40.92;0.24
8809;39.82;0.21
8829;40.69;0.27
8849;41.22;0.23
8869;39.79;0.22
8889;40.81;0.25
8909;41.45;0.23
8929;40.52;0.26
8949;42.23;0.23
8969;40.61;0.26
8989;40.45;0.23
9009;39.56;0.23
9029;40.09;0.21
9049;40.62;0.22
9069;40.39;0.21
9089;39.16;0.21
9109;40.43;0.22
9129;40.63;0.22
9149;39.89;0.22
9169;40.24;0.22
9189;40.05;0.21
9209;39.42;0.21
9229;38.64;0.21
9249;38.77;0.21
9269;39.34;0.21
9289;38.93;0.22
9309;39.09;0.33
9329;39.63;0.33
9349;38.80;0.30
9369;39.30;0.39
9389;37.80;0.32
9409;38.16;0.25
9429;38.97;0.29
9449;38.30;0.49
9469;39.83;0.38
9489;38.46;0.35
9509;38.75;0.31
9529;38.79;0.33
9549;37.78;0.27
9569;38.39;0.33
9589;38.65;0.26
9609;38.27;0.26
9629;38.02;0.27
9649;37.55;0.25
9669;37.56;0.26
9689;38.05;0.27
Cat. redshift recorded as 0.000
